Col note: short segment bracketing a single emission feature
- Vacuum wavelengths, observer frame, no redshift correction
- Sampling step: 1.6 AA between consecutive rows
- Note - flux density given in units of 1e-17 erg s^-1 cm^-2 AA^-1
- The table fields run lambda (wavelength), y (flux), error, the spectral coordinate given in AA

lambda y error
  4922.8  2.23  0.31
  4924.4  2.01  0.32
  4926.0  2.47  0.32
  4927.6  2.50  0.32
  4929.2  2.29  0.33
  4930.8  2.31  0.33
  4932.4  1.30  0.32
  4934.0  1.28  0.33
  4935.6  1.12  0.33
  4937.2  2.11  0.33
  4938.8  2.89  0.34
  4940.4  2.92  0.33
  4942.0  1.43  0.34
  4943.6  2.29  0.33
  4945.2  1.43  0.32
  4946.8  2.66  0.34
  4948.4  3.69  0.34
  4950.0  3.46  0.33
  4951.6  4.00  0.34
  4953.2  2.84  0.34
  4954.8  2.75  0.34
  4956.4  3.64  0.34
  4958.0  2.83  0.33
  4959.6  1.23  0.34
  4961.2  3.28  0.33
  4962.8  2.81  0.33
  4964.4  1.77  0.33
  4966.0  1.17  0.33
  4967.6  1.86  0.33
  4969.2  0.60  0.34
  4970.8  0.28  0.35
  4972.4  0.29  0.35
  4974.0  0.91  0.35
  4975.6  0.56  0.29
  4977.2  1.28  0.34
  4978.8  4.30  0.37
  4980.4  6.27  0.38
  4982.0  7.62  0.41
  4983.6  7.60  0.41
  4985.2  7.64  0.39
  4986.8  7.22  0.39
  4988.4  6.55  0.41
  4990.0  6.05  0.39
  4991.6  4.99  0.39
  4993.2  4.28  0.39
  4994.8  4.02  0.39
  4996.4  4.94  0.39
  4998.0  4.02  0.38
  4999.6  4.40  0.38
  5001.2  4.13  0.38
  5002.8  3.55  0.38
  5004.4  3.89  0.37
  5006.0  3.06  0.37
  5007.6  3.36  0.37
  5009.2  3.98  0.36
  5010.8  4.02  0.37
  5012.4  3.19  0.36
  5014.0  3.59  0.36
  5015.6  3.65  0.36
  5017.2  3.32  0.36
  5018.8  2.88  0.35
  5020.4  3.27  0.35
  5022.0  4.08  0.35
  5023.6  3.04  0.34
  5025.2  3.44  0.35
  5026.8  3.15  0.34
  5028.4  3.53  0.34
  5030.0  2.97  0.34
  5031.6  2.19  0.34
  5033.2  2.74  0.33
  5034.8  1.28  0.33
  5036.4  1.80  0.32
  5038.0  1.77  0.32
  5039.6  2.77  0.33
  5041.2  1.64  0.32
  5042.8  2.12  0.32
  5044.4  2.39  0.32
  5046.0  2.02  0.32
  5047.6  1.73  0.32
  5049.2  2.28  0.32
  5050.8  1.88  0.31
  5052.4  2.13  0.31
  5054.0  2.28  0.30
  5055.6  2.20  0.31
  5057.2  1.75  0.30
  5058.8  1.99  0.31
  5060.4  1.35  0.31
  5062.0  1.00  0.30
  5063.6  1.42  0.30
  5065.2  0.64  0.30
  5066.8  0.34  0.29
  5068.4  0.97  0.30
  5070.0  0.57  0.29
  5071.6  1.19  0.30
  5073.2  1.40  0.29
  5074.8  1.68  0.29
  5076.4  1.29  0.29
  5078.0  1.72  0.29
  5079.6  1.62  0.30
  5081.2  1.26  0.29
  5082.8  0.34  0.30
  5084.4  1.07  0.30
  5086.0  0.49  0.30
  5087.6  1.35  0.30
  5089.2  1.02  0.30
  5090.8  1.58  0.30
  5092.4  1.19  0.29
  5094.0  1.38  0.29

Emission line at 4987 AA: Lyman alpha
